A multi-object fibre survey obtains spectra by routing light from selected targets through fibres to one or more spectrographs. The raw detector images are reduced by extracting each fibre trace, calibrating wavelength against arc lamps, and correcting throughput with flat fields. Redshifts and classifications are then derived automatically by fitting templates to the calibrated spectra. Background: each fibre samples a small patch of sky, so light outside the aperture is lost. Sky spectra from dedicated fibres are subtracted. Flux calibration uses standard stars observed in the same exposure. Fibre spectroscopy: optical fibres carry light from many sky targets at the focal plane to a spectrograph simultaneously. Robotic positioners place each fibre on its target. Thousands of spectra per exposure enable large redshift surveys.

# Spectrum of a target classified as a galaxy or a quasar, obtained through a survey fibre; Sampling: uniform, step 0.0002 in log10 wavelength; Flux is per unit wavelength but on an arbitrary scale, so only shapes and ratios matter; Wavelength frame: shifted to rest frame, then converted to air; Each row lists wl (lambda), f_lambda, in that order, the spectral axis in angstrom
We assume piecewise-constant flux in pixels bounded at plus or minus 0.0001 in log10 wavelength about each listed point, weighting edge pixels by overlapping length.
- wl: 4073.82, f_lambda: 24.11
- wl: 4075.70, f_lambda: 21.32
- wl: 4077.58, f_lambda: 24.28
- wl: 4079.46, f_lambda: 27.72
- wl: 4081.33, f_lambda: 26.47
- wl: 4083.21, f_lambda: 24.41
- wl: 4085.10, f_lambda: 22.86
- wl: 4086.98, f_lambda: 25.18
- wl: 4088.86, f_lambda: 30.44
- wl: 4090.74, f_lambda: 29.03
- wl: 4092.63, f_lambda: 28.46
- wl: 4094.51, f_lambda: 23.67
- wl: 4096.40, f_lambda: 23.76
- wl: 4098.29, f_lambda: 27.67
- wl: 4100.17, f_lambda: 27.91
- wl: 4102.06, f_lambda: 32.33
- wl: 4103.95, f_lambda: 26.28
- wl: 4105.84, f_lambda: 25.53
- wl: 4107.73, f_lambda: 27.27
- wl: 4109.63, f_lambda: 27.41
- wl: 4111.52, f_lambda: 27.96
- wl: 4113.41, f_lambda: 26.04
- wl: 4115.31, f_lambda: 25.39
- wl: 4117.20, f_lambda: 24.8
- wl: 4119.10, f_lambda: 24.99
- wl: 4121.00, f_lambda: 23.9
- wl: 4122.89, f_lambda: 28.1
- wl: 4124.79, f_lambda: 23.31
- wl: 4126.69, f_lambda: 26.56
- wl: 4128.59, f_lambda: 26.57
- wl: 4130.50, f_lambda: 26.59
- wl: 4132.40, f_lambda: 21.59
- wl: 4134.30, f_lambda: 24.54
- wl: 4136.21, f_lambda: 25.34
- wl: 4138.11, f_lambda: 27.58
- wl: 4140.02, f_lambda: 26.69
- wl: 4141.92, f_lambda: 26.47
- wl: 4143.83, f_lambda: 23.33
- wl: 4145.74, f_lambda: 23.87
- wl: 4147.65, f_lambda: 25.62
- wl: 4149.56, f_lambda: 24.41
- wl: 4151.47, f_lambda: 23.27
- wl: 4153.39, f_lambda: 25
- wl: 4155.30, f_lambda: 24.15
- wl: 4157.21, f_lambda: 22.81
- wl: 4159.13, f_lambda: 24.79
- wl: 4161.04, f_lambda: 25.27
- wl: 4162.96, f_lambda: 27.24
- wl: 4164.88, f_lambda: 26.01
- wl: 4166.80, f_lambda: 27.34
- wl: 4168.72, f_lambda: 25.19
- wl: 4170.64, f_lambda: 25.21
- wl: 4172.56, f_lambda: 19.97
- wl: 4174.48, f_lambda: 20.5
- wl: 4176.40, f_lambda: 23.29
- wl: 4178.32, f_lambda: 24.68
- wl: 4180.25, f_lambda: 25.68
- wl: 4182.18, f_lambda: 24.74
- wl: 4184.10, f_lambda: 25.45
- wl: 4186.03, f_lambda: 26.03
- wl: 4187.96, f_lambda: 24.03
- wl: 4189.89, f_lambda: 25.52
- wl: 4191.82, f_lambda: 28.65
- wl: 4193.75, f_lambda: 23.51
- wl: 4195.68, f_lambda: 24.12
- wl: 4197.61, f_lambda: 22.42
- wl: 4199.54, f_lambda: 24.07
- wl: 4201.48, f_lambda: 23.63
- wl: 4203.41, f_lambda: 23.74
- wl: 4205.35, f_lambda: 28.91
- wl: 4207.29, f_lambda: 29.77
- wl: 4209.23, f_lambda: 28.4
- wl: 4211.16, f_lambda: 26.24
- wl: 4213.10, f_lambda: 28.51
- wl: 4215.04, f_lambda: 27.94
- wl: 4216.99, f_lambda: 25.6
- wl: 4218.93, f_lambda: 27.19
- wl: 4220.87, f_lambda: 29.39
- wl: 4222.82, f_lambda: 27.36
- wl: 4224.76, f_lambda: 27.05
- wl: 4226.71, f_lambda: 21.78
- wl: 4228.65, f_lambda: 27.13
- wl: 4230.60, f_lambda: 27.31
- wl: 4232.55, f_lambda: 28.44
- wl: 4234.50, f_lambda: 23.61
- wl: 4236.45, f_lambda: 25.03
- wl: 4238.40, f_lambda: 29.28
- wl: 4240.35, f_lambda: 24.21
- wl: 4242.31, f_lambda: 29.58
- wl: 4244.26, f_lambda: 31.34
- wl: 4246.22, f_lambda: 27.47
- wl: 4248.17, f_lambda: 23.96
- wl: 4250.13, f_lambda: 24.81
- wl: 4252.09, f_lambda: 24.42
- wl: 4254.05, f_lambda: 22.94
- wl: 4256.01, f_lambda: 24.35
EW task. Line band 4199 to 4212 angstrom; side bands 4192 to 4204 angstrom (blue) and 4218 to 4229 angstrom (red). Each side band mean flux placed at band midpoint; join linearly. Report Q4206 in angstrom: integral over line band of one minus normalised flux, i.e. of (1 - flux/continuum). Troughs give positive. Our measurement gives -0.9 angstrom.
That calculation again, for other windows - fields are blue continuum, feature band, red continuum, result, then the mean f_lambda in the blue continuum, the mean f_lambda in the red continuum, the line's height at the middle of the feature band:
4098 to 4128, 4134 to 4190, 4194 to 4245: 3.74 angstrom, 26.6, 26.6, 26.6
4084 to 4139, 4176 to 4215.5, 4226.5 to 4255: 0.79 angstrom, 26.2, 26.2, 26.2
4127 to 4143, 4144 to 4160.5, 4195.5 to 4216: 1.02 angstrom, 25.7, 26.2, 25.8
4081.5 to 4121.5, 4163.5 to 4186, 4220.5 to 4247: 1.91 angstrom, 26.5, 27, 26.8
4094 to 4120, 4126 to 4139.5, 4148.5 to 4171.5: 0.14 angstrom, 26.5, 25.1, 25.8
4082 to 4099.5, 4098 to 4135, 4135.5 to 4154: -0.74 angstrom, 26.2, 25.2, 25.7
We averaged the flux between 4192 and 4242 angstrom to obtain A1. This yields 26.3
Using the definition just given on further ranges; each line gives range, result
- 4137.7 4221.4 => 25.3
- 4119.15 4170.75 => 25.2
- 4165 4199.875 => 24.5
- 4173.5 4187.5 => 24.3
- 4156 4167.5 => 25.5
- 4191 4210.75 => 25.7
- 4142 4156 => 24.4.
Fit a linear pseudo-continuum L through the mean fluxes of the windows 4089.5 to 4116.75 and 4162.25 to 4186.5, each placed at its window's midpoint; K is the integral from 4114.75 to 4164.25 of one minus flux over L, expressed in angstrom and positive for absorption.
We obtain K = 1.4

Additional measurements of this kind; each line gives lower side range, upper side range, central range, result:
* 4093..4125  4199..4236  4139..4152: 0.78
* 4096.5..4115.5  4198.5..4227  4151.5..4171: 1.30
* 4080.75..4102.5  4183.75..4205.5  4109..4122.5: 0.23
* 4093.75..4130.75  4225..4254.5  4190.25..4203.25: 0.89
